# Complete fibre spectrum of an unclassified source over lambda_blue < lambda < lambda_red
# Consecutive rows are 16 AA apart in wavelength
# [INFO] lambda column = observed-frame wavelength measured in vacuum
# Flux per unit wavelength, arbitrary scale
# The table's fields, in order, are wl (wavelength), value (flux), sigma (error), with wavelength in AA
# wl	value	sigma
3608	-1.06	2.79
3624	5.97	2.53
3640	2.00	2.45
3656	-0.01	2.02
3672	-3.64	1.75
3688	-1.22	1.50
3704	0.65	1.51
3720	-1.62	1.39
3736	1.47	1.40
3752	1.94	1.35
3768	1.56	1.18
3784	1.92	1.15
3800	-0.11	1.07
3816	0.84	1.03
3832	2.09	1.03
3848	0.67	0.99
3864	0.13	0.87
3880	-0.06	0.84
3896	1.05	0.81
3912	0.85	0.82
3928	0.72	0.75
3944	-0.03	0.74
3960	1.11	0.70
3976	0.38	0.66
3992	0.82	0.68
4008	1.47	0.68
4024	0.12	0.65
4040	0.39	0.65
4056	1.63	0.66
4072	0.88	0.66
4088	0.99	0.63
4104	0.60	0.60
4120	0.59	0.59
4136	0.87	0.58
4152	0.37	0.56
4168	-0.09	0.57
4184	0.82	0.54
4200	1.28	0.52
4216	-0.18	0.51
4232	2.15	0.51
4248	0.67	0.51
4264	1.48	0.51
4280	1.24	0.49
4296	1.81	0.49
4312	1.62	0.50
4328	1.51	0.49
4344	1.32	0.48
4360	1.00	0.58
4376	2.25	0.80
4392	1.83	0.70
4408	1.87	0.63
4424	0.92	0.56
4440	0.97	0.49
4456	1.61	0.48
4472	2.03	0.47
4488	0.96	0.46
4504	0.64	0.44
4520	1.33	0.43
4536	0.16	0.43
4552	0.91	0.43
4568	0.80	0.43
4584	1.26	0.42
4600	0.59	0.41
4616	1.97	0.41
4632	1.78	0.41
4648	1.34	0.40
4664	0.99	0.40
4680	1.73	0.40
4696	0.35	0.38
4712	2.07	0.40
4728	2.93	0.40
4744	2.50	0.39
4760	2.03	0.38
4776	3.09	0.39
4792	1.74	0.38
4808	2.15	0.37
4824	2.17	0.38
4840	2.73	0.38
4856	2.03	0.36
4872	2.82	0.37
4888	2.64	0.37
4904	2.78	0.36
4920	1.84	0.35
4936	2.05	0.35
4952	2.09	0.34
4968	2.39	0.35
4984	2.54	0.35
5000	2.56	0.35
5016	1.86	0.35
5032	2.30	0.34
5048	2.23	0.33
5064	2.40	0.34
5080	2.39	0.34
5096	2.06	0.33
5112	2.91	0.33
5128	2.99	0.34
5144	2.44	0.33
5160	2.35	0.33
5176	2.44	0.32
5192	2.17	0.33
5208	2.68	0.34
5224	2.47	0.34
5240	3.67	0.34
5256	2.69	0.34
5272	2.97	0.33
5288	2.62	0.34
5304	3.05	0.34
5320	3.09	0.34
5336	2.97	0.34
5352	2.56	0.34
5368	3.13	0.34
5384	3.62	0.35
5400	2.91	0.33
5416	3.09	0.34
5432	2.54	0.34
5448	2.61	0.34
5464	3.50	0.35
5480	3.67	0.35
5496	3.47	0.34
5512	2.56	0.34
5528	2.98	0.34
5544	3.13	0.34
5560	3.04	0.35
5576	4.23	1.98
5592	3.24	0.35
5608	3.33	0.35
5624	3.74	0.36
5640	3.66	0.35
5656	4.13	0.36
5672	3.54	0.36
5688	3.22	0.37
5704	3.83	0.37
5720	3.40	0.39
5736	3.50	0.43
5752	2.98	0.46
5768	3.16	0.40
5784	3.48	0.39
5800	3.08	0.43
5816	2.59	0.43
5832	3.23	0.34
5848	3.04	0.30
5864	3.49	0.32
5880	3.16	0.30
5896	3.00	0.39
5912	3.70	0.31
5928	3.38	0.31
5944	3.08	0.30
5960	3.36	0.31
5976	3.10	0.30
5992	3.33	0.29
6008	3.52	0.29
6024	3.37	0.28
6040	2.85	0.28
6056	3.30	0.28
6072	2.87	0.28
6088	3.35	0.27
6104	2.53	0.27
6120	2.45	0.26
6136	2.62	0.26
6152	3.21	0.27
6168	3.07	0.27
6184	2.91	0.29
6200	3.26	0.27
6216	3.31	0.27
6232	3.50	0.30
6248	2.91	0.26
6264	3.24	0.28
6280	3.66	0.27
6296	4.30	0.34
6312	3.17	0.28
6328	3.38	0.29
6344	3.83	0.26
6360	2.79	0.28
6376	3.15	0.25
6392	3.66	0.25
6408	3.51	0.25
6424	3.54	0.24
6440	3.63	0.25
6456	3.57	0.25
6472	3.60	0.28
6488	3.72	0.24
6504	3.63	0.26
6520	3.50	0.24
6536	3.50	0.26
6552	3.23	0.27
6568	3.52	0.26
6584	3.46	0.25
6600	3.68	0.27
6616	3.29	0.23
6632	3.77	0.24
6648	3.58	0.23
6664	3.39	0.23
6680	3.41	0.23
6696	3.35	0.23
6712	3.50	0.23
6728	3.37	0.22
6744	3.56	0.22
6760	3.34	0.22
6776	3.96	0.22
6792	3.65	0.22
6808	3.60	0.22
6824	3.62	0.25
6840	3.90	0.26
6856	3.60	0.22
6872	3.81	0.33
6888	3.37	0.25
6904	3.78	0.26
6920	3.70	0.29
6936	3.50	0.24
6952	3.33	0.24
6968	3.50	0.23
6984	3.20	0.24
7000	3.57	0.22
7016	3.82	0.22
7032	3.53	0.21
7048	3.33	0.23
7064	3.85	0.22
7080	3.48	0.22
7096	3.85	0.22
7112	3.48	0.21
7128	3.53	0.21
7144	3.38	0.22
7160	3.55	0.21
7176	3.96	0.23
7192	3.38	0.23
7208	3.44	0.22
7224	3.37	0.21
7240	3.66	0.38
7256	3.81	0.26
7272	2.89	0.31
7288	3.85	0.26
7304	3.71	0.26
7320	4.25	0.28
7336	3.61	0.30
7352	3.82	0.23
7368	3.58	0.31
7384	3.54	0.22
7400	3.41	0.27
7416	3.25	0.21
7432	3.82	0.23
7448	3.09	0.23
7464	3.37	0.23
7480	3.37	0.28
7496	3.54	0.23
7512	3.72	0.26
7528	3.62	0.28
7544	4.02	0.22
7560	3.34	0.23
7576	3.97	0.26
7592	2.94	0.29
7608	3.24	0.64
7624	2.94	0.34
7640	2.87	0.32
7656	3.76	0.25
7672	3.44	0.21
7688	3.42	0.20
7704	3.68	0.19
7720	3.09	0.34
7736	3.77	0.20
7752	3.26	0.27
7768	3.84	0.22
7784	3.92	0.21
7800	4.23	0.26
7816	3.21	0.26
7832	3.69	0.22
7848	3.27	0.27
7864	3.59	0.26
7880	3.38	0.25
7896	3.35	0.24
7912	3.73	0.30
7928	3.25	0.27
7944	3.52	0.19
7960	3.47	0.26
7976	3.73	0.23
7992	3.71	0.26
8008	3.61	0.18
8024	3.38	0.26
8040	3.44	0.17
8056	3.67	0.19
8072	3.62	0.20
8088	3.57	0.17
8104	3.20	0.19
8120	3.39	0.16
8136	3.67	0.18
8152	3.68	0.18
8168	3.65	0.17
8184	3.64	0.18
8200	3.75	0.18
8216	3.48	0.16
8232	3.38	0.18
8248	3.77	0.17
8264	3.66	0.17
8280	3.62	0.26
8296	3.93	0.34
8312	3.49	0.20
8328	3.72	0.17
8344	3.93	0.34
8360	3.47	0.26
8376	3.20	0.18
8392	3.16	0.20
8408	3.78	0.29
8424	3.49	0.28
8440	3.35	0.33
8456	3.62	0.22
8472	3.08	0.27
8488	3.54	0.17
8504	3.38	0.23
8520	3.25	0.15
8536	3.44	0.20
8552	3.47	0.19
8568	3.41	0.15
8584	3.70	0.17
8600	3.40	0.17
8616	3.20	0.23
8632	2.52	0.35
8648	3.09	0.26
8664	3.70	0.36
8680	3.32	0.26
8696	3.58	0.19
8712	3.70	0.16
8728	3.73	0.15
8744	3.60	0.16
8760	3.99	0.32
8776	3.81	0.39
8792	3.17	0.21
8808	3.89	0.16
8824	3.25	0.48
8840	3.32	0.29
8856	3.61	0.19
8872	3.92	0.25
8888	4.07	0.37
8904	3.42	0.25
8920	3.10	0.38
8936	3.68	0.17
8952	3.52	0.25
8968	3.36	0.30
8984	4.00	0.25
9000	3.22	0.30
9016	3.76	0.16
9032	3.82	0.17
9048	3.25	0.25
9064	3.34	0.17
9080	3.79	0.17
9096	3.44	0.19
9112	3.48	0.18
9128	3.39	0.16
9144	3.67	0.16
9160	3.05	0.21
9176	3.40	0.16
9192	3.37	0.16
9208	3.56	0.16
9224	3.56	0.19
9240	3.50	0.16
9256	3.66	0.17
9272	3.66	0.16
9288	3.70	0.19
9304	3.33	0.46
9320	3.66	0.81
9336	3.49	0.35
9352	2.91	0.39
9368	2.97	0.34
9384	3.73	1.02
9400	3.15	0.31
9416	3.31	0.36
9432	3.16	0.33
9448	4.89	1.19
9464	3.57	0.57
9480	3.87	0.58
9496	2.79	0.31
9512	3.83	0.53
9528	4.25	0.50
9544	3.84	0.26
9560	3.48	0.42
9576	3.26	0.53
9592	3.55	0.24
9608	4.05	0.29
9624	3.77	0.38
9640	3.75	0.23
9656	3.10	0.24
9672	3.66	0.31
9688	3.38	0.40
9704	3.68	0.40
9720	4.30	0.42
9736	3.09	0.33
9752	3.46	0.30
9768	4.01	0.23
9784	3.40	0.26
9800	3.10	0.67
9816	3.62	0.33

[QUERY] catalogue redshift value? 0.18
